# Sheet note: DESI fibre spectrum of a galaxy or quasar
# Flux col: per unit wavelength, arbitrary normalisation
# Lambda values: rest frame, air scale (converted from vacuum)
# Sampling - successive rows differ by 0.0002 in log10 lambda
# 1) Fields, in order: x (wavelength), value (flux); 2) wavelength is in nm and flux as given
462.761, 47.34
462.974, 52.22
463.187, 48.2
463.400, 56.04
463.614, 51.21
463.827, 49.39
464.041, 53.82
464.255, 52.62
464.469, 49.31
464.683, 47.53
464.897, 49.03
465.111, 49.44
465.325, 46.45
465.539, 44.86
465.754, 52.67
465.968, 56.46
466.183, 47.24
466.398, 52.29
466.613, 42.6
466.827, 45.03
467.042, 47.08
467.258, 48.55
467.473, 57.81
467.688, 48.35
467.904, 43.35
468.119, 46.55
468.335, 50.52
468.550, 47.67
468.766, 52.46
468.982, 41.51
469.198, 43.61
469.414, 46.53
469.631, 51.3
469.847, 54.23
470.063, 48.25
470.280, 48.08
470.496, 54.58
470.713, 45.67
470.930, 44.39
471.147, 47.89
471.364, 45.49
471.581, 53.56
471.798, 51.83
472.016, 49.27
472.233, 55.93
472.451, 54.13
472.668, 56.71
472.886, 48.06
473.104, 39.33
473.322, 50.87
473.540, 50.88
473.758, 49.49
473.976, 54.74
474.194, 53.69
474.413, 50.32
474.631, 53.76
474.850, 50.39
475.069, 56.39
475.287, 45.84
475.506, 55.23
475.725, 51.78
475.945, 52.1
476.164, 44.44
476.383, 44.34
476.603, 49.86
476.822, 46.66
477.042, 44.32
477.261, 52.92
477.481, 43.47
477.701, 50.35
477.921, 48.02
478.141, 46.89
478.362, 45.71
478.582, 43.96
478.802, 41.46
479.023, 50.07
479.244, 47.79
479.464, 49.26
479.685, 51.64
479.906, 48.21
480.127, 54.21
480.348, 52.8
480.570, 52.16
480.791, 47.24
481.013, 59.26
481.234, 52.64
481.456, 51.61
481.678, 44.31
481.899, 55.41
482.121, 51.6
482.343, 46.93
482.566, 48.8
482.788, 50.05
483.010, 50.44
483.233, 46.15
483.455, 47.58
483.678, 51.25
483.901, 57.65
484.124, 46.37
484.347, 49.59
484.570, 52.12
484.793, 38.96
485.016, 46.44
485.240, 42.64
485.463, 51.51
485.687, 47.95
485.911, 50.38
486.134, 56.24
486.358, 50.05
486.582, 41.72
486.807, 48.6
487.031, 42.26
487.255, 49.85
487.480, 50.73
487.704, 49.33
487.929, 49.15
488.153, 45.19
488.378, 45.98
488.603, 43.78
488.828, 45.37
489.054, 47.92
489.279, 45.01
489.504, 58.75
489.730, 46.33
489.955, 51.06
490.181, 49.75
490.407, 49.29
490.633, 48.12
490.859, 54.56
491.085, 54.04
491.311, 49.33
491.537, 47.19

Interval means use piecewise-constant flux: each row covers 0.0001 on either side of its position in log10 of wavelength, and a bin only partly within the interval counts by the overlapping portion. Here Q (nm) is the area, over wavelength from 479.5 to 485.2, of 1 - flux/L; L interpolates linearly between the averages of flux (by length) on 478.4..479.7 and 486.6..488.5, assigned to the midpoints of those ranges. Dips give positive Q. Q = -0.353 nm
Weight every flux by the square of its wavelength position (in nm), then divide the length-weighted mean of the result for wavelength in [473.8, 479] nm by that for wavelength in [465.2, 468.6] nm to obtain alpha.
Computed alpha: 1.05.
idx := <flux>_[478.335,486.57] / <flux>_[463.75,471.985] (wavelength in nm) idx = 1.01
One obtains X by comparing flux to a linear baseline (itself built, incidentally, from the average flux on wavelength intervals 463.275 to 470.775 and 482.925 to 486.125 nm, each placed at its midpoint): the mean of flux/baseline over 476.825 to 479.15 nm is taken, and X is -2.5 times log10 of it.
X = 0.05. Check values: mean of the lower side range 49.2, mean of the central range 46.7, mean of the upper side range 48.7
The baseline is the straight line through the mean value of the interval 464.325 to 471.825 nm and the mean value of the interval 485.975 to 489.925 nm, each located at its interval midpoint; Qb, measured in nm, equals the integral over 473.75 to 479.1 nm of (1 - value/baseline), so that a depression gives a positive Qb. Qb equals -0.07 nm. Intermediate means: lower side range 48.6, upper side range 48.1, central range 49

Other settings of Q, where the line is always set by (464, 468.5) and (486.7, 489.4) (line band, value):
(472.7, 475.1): -0.120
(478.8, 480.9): -0.095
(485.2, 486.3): -0.071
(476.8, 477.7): 0.013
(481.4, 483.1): -0.083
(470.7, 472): 0.004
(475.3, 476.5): -0.029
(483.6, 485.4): -0.032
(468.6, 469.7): 0.041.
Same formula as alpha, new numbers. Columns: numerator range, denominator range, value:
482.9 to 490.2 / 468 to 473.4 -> 1.05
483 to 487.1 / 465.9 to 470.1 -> 1.07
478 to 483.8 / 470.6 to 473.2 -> 1.04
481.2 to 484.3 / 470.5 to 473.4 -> 1.05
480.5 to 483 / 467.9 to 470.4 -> 1.12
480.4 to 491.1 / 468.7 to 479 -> 1.05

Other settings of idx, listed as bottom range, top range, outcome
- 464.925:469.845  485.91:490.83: 1.00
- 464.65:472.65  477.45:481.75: 1.00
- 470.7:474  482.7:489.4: 0.96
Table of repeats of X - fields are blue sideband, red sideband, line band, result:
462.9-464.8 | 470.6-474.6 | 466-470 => 0.05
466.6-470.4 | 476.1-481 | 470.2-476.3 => -0.05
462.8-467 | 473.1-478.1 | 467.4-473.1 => 0.01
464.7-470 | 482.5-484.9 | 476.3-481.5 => 0.00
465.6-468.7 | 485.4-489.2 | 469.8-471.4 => 0.01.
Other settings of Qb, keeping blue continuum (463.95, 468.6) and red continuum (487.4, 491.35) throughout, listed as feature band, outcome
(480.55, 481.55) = -0.07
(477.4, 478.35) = 0.04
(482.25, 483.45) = 0.02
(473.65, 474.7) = -0.07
